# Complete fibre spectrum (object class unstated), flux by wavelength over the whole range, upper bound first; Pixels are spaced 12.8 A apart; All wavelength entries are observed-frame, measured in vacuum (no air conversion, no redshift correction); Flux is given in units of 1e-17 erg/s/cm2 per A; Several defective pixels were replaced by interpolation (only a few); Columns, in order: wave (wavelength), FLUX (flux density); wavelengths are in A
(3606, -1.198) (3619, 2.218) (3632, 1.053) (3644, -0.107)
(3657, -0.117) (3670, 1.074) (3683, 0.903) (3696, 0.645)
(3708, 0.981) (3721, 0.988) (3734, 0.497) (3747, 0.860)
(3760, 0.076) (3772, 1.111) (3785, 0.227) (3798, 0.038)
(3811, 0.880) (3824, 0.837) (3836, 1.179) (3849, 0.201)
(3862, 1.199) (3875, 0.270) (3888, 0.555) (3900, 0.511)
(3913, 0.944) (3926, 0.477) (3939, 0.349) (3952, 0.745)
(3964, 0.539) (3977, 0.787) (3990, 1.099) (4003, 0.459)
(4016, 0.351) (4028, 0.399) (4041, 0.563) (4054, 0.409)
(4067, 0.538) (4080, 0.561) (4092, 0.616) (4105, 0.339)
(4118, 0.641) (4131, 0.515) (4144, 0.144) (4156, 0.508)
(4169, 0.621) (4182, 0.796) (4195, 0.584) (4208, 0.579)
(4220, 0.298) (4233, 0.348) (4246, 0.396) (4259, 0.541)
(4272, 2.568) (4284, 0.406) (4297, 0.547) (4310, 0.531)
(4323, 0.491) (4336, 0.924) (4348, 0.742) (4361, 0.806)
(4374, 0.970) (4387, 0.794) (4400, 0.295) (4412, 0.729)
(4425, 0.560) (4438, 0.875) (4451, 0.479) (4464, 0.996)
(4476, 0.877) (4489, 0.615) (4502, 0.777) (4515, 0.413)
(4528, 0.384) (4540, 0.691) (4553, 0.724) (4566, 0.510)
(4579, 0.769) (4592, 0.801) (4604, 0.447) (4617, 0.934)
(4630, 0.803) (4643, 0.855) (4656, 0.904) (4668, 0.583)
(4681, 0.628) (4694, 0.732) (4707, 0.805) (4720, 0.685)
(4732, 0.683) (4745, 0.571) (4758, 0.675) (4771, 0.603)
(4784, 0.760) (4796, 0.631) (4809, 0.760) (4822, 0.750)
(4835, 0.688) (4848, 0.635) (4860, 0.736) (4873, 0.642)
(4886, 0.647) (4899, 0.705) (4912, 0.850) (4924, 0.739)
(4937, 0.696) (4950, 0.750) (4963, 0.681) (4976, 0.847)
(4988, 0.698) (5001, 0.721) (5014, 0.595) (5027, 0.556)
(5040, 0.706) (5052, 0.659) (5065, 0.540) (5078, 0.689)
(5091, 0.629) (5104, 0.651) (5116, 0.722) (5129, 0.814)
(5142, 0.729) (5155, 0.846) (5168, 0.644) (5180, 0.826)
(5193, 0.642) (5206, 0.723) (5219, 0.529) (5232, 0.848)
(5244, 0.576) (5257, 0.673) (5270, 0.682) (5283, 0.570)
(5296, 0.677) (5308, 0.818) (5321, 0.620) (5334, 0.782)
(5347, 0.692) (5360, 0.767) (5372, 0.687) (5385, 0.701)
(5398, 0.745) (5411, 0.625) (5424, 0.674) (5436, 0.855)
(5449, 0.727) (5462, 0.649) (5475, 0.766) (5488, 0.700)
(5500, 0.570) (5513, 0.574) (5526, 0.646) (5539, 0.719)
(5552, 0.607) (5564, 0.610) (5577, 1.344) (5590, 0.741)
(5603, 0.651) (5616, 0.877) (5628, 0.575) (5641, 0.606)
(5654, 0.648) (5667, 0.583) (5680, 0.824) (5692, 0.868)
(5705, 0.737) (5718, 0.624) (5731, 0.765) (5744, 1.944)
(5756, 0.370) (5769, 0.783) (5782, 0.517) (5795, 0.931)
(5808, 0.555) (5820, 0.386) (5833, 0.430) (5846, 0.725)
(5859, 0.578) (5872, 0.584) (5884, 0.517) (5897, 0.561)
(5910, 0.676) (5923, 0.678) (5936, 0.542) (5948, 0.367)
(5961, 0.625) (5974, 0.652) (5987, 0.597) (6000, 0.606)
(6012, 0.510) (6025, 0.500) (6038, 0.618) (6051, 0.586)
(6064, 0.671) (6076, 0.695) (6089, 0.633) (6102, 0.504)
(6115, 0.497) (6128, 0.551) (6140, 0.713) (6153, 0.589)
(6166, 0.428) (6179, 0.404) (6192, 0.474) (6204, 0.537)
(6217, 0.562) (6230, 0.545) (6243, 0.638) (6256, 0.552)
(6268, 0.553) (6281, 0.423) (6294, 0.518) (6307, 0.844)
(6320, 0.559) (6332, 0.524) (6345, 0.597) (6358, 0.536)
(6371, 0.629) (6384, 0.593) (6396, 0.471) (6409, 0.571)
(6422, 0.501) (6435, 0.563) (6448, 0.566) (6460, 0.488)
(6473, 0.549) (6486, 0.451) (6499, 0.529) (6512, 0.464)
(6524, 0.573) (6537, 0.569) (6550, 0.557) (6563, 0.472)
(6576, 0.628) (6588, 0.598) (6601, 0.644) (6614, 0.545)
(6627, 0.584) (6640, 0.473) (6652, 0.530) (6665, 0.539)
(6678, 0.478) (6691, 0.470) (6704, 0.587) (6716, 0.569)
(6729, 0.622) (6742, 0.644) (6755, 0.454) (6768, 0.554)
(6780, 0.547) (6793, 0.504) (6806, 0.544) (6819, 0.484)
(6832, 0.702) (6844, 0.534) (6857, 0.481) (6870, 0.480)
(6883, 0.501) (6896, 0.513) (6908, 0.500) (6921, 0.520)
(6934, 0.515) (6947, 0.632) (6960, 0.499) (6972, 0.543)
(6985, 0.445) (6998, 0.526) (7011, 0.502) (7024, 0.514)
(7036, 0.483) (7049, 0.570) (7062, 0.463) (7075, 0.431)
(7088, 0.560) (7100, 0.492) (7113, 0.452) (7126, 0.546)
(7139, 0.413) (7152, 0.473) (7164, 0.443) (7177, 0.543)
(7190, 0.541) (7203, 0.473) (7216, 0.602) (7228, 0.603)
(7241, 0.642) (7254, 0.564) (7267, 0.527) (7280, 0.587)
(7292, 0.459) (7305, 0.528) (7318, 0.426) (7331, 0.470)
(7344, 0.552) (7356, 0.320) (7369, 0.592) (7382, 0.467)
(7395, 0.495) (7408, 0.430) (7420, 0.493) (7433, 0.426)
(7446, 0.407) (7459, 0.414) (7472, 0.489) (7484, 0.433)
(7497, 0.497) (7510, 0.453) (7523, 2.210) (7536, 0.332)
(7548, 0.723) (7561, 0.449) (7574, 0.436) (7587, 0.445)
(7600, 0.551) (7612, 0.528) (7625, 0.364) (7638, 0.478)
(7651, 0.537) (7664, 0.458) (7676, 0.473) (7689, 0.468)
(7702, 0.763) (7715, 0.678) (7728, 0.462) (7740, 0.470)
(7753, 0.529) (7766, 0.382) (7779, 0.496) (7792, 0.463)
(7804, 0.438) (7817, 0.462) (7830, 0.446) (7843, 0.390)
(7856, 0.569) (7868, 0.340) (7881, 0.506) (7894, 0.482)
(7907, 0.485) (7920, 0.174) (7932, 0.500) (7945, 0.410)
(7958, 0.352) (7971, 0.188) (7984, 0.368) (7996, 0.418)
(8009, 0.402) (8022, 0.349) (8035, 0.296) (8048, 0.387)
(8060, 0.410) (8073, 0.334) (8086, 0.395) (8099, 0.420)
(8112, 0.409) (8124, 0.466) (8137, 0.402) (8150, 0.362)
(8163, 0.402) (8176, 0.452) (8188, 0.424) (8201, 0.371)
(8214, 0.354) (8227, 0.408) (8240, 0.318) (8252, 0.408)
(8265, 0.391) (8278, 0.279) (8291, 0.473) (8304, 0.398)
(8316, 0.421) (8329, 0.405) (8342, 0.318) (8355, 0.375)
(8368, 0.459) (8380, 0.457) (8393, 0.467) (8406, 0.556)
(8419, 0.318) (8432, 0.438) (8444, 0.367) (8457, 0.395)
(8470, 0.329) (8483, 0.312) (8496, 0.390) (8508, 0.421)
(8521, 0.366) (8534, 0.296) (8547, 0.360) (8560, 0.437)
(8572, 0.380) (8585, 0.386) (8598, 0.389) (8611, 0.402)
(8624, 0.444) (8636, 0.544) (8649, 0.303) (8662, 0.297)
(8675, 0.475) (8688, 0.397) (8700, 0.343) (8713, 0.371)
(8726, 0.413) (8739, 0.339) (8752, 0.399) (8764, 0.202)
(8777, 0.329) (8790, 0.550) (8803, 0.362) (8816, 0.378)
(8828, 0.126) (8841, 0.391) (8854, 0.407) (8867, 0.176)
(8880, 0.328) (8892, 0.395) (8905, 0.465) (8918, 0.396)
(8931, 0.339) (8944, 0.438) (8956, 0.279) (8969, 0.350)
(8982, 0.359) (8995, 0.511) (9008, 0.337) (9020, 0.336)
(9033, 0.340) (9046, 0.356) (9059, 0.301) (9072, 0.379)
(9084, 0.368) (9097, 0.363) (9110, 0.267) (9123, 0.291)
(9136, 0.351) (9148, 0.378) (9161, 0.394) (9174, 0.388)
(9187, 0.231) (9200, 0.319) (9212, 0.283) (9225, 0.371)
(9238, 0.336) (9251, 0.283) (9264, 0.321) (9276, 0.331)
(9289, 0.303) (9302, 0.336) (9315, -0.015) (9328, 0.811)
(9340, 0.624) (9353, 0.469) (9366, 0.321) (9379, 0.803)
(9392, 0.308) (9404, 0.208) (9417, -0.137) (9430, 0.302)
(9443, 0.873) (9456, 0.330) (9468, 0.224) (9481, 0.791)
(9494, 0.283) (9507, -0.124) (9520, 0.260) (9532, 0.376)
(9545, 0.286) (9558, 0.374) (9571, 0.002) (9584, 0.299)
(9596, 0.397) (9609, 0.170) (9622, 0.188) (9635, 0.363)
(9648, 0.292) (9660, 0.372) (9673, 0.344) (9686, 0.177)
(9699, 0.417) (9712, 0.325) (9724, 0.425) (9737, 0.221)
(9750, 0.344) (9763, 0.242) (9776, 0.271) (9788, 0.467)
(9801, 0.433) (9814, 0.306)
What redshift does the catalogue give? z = 0.15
